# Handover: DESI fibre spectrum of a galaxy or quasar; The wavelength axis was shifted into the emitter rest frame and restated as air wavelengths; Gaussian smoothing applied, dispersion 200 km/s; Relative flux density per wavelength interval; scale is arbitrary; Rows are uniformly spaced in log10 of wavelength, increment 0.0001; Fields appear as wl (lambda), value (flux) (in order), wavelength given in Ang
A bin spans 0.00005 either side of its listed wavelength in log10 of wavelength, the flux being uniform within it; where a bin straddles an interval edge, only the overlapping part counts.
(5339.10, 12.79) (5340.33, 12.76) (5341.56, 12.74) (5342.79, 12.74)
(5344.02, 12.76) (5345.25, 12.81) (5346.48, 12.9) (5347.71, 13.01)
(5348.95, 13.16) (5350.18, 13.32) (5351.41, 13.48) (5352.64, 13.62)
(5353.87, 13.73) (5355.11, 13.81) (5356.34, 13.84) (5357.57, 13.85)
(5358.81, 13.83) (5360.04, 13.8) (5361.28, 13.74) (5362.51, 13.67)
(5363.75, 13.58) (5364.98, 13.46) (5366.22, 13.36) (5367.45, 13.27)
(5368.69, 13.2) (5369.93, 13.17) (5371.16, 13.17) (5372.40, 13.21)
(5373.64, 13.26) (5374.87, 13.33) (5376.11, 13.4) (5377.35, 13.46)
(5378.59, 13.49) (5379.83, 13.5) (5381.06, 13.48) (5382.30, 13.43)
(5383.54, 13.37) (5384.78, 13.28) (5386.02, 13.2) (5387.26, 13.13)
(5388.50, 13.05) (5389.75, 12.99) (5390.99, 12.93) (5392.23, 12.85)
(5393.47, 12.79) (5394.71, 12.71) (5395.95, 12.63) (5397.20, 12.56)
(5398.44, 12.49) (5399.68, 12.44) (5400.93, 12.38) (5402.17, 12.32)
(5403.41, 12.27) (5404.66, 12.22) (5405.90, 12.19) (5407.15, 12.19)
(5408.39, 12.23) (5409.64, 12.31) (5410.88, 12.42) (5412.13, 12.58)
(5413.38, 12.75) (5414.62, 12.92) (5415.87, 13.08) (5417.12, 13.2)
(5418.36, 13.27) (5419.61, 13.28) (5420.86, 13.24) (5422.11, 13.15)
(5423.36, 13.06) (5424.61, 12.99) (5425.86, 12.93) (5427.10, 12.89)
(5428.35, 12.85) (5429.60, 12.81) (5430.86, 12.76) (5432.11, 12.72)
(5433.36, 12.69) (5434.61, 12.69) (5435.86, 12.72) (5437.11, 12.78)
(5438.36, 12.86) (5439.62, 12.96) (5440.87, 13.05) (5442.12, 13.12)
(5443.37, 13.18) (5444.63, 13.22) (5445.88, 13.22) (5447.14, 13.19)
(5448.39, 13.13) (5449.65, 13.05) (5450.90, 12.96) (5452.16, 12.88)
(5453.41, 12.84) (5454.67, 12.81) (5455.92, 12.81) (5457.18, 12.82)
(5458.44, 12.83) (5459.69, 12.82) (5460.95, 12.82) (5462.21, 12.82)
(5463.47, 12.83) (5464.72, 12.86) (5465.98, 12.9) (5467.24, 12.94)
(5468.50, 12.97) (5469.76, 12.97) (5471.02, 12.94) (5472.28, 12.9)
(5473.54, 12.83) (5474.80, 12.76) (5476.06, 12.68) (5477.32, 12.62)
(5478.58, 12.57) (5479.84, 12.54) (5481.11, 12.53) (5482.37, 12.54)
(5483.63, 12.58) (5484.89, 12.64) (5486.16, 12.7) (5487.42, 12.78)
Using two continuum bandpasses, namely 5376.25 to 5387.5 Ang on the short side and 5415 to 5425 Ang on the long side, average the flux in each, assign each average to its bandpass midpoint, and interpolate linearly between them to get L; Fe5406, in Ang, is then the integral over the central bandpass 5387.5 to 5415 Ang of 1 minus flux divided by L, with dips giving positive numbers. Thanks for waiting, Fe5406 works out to 1.46 Ang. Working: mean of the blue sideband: 13.4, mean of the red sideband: 13.1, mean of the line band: 12.6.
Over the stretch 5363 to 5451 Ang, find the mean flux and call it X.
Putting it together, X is 13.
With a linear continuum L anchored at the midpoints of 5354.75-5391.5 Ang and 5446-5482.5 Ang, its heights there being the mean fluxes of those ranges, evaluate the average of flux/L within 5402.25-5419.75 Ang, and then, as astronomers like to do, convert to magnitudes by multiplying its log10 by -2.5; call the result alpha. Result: 0.05 mag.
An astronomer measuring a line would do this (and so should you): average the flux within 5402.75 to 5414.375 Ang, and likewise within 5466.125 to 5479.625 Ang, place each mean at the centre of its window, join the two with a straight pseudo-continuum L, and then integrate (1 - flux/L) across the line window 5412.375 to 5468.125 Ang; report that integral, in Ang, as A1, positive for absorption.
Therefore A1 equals -1.6 Ang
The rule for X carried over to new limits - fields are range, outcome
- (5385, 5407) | 12.7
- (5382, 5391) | 13.2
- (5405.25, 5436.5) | 12.8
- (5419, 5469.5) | 12.9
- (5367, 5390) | 13.3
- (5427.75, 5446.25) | 12.9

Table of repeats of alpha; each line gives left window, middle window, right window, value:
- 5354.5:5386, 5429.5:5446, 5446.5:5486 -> 0.01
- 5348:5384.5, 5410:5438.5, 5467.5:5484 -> 0.02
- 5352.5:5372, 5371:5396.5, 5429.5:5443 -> 0.01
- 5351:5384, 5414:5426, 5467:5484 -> 0.00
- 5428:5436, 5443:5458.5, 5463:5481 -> -0.02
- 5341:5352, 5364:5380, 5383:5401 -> -0.03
